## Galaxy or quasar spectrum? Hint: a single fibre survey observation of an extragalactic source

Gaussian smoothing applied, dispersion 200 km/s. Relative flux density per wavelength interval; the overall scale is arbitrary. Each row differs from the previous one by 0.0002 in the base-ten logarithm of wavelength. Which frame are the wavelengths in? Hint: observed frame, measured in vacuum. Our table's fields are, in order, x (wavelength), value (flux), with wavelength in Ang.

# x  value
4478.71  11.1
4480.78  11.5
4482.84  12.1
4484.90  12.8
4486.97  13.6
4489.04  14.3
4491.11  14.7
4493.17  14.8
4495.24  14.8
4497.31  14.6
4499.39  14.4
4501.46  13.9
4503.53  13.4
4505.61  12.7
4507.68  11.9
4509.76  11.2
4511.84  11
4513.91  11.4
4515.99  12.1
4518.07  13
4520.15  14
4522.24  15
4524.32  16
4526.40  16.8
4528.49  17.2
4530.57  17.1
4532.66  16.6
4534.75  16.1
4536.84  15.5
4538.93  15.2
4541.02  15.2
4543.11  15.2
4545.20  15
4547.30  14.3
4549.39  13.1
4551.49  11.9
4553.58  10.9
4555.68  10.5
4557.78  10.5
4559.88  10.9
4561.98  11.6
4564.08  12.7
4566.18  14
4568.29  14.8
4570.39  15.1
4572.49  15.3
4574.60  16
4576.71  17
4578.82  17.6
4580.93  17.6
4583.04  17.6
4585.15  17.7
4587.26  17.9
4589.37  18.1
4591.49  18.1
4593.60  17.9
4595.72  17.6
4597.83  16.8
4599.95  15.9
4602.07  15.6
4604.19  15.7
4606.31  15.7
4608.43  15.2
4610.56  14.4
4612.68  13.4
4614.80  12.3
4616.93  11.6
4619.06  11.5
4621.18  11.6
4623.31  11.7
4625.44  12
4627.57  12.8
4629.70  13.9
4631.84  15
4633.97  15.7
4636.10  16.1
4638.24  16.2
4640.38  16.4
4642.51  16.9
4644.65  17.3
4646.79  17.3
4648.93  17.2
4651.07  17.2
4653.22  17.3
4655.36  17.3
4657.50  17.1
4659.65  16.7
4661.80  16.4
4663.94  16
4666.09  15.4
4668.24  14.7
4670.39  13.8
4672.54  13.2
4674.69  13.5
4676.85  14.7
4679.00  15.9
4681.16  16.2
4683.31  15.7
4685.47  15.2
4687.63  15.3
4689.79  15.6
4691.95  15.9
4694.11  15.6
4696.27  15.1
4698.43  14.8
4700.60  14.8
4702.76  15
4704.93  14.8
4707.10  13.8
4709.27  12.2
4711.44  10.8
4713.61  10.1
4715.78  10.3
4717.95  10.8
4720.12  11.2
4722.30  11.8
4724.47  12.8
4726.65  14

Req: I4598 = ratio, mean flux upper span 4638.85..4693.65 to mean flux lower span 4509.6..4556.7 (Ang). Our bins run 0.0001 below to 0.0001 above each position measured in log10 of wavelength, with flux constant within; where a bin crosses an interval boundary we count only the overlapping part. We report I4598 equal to 1.12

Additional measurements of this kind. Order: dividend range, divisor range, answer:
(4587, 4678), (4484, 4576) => 1.10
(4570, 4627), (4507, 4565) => 1.13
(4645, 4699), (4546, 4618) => 1.06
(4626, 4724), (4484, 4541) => 1.04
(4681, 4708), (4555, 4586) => 1.04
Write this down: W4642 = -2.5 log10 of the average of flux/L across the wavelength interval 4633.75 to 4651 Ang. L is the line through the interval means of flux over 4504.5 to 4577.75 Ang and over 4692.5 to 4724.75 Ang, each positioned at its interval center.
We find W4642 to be -0.245 mag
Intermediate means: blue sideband 13.9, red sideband 13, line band 16.7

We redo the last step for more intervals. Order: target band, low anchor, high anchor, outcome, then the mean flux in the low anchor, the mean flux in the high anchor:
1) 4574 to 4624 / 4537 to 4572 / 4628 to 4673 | -0.08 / 13.3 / 16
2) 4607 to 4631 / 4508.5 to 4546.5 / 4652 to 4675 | 0.19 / 14.6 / 15.7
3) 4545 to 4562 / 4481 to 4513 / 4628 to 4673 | 0.19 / 13.3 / 16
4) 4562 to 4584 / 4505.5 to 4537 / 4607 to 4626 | -0.16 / 14.2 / 12.7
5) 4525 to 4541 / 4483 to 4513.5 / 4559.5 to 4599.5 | -0.12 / 13.4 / 16.1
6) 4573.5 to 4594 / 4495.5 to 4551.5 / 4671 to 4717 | -0.23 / 14.3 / 14.2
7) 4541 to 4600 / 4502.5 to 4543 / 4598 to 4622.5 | -0.07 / 14.3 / 14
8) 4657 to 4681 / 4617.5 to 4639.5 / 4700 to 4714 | -0.14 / 13.6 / 13.2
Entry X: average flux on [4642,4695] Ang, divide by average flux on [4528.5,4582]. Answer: 1.10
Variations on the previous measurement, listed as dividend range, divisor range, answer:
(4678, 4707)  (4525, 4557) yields 1.04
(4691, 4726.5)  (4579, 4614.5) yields 0.79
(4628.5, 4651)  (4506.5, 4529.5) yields 1.19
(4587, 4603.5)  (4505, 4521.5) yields 1.41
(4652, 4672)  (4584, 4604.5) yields 0.93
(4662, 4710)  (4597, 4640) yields 1.05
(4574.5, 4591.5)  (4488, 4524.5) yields 1.31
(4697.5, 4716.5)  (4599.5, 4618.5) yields 0.91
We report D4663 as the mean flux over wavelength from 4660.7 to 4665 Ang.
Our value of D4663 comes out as 16.2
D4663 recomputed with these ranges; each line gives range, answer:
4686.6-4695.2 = 15.6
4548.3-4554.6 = 12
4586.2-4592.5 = 18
